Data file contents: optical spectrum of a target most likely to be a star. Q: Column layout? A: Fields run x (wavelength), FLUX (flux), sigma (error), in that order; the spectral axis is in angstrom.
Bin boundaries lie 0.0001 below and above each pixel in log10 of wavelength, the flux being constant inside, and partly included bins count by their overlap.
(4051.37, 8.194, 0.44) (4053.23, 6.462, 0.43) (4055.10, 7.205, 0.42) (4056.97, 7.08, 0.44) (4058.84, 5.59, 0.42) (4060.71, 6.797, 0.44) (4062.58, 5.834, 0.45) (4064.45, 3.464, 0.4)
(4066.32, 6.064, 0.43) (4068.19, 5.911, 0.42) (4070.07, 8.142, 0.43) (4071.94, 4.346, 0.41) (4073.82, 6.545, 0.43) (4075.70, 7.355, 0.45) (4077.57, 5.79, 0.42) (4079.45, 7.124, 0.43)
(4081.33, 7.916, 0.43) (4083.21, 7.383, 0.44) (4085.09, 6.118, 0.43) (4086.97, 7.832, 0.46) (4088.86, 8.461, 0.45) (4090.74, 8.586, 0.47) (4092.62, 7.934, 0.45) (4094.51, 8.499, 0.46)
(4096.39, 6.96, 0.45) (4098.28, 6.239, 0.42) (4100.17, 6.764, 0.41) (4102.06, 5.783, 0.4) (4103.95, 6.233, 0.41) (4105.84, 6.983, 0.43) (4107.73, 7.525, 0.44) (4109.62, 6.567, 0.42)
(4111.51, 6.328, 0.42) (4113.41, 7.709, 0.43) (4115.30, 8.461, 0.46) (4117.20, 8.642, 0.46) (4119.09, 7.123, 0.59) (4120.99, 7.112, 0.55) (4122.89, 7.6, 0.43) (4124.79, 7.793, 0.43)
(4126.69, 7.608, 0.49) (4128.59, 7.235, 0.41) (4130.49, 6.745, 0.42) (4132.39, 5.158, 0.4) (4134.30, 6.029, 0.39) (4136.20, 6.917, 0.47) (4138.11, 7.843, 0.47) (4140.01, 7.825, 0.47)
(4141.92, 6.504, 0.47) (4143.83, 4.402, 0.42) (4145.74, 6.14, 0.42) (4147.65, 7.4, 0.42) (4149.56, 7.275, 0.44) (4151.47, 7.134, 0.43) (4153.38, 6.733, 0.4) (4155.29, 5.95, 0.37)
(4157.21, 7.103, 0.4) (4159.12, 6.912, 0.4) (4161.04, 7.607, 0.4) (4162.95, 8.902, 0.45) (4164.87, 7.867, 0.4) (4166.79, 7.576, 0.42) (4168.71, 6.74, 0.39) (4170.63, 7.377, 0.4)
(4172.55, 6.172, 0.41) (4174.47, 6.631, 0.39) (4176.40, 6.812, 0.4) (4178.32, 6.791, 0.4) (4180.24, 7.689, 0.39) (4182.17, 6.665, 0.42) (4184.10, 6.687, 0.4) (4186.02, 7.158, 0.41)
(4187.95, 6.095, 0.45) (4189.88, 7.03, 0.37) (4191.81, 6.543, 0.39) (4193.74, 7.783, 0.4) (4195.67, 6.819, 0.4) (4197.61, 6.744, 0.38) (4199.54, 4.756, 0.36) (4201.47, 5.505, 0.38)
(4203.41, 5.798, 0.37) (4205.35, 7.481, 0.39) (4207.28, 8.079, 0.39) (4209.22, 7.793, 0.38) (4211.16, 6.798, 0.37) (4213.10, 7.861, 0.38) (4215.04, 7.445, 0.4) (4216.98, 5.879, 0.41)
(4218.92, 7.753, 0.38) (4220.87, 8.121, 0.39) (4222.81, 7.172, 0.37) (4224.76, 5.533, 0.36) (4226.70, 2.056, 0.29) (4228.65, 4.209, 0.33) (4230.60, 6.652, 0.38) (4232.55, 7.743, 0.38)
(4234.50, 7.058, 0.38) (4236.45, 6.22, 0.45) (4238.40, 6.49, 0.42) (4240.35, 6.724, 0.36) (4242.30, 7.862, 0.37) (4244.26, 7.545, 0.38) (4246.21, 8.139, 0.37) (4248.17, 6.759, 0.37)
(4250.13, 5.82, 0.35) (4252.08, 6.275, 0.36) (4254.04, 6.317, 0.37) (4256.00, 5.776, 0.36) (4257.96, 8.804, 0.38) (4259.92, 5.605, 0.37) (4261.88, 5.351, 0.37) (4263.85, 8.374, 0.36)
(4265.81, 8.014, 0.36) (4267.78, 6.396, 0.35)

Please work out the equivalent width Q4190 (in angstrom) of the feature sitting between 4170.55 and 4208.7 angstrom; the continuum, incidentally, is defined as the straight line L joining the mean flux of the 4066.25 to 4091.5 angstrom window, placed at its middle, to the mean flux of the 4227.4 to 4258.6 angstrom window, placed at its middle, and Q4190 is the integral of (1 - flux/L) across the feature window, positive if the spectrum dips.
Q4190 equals 0.4 angstrom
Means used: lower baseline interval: 6.99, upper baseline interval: 6.71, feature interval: 6.73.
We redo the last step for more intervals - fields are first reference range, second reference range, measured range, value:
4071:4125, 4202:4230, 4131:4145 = 1.13 angstrom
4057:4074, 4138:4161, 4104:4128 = -3.70 angstrom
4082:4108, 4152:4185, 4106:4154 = 0.84 angstrom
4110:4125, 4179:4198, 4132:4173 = 1.76 angstrom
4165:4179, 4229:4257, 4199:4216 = -0.11 angstrom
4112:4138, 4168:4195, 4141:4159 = 1.38 angstrom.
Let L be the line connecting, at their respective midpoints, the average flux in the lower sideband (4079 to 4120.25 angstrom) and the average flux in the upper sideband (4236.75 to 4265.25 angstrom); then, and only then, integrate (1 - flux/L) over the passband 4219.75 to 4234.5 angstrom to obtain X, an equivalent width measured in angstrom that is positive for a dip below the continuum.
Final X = 1.9 angstrom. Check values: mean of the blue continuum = 7.33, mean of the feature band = 6.02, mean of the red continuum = 6.85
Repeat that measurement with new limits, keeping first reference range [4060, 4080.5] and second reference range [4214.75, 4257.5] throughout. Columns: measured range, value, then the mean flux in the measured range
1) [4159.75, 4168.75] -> -2.1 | 7.81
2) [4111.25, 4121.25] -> -2.3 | 7.68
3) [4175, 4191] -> -1.1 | 6.86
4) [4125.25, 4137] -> -0.7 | 6.66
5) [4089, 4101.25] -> -2.7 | 7.54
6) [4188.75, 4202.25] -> -0.1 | 6.46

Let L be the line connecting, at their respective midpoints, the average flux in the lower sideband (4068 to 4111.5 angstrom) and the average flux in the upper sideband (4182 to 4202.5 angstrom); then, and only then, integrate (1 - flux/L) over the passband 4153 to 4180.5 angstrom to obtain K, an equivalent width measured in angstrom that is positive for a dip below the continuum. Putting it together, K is -1.99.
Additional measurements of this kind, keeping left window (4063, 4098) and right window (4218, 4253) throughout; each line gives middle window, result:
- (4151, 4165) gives -1.09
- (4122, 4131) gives -0.84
